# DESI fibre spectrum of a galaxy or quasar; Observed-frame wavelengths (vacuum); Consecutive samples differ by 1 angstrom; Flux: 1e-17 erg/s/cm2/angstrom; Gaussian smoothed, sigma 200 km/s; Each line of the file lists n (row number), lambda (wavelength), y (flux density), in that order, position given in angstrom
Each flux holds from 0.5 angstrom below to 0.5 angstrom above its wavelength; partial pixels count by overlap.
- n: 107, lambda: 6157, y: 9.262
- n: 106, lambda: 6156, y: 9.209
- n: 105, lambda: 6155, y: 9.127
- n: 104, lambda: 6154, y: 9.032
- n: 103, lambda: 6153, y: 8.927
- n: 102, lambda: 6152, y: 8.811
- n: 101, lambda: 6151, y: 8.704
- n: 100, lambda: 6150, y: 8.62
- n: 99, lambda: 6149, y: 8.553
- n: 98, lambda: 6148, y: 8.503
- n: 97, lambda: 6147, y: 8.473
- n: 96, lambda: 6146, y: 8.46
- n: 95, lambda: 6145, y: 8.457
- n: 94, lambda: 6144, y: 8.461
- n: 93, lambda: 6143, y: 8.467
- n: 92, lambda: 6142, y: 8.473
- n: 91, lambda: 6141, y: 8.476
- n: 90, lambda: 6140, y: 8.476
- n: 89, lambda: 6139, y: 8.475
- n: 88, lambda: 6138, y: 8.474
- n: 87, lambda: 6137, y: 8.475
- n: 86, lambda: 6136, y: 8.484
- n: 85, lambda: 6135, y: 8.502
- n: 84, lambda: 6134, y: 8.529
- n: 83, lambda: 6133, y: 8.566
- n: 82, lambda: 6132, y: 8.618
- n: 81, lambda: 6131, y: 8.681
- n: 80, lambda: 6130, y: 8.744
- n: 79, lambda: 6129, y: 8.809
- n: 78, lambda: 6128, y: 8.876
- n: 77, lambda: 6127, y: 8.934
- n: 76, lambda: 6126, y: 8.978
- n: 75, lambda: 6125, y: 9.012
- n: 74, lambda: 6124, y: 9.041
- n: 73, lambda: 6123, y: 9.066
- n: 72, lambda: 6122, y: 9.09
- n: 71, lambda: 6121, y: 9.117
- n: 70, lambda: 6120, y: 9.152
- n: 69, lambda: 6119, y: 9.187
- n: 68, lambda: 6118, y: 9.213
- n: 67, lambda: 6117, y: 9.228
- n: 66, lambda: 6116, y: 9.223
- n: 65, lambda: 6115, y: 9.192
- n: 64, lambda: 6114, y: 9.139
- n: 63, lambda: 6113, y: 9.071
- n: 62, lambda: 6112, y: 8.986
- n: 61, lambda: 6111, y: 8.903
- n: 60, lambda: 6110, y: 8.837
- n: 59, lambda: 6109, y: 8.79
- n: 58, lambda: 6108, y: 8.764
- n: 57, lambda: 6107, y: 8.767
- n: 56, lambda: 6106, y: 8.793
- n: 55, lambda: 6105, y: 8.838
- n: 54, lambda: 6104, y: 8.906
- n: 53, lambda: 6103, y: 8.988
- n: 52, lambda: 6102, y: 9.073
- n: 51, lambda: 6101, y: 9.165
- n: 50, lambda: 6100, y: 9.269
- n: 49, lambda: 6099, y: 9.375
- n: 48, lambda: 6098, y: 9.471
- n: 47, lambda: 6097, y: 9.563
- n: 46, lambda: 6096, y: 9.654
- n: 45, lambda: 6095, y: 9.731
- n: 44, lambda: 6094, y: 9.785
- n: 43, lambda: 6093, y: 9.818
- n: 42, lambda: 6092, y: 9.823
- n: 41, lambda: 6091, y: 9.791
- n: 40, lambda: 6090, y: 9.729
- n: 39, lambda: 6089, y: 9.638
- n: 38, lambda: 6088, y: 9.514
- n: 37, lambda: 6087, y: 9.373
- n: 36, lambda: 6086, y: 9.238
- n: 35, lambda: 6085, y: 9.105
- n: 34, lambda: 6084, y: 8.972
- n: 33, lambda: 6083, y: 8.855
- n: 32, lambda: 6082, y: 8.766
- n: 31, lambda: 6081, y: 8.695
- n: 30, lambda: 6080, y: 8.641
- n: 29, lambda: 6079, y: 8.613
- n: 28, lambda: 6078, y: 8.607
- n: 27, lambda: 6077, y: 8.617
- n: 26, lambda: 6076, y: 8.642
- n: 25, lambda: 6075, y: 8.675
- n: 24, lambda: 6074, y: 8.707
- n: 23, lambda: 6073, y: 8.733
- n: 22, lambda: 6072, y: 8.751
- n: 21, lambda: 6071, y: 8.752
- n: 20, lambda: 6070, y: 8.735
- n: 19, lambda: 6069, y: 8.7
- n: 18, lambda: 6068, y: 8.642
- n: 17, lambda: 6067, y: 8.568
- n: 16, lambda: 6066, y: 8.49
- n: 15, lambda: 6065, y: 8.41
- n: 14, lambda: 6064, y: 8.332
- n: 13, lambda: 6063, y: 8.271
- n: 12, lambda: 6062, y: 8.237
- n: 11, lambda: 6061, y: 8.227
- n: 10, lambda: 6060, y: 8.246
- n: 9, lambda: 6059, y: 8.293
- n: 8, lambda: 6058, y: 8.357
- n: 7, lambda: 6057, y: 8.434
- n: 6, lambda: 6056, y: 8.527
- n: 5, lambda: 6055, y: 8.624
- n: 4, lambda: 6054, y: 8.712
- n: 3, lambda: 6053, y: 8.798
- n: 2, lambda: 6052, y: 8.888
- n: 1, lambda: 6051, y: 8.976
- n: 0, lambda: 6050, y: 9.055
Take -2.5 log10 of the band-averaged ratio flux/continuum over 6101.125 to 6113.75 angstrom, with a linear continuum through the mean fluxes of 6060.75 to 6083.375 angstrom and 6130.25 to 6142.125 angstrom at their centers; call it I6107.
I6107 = -0.04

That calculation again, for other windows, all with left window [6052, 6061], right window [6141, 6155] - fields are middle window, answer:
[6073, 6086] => -0.03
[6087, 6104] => -0.11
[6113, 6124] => -0.07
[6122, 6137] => -0.02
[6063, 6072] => -0.01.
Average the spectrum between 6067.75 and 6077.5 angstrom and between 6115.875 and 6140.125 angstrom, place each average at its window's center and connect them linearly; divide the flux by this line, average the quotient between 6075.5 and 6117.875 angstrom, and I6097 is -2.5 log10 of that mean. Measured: -0.05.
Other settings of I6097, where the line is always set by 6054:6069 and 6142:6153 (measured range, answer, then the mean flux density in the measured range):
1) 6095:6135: -0.06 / 9.02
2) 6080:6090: -0.08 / 9.13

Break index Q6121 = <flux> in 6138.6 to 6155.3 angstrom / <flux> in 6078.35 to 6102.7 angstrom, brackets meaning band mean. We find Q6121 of 0.92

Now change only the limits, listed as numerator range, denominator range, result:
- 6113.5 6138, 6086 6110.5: 0.96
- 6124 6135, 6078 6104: 0.95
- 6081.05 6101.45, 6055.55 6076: 1.11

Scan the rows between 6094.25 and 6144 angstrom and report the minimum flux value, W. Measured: 8.461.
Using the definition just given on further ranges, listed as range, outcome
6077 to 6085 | 8.607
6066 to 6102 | 8.49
